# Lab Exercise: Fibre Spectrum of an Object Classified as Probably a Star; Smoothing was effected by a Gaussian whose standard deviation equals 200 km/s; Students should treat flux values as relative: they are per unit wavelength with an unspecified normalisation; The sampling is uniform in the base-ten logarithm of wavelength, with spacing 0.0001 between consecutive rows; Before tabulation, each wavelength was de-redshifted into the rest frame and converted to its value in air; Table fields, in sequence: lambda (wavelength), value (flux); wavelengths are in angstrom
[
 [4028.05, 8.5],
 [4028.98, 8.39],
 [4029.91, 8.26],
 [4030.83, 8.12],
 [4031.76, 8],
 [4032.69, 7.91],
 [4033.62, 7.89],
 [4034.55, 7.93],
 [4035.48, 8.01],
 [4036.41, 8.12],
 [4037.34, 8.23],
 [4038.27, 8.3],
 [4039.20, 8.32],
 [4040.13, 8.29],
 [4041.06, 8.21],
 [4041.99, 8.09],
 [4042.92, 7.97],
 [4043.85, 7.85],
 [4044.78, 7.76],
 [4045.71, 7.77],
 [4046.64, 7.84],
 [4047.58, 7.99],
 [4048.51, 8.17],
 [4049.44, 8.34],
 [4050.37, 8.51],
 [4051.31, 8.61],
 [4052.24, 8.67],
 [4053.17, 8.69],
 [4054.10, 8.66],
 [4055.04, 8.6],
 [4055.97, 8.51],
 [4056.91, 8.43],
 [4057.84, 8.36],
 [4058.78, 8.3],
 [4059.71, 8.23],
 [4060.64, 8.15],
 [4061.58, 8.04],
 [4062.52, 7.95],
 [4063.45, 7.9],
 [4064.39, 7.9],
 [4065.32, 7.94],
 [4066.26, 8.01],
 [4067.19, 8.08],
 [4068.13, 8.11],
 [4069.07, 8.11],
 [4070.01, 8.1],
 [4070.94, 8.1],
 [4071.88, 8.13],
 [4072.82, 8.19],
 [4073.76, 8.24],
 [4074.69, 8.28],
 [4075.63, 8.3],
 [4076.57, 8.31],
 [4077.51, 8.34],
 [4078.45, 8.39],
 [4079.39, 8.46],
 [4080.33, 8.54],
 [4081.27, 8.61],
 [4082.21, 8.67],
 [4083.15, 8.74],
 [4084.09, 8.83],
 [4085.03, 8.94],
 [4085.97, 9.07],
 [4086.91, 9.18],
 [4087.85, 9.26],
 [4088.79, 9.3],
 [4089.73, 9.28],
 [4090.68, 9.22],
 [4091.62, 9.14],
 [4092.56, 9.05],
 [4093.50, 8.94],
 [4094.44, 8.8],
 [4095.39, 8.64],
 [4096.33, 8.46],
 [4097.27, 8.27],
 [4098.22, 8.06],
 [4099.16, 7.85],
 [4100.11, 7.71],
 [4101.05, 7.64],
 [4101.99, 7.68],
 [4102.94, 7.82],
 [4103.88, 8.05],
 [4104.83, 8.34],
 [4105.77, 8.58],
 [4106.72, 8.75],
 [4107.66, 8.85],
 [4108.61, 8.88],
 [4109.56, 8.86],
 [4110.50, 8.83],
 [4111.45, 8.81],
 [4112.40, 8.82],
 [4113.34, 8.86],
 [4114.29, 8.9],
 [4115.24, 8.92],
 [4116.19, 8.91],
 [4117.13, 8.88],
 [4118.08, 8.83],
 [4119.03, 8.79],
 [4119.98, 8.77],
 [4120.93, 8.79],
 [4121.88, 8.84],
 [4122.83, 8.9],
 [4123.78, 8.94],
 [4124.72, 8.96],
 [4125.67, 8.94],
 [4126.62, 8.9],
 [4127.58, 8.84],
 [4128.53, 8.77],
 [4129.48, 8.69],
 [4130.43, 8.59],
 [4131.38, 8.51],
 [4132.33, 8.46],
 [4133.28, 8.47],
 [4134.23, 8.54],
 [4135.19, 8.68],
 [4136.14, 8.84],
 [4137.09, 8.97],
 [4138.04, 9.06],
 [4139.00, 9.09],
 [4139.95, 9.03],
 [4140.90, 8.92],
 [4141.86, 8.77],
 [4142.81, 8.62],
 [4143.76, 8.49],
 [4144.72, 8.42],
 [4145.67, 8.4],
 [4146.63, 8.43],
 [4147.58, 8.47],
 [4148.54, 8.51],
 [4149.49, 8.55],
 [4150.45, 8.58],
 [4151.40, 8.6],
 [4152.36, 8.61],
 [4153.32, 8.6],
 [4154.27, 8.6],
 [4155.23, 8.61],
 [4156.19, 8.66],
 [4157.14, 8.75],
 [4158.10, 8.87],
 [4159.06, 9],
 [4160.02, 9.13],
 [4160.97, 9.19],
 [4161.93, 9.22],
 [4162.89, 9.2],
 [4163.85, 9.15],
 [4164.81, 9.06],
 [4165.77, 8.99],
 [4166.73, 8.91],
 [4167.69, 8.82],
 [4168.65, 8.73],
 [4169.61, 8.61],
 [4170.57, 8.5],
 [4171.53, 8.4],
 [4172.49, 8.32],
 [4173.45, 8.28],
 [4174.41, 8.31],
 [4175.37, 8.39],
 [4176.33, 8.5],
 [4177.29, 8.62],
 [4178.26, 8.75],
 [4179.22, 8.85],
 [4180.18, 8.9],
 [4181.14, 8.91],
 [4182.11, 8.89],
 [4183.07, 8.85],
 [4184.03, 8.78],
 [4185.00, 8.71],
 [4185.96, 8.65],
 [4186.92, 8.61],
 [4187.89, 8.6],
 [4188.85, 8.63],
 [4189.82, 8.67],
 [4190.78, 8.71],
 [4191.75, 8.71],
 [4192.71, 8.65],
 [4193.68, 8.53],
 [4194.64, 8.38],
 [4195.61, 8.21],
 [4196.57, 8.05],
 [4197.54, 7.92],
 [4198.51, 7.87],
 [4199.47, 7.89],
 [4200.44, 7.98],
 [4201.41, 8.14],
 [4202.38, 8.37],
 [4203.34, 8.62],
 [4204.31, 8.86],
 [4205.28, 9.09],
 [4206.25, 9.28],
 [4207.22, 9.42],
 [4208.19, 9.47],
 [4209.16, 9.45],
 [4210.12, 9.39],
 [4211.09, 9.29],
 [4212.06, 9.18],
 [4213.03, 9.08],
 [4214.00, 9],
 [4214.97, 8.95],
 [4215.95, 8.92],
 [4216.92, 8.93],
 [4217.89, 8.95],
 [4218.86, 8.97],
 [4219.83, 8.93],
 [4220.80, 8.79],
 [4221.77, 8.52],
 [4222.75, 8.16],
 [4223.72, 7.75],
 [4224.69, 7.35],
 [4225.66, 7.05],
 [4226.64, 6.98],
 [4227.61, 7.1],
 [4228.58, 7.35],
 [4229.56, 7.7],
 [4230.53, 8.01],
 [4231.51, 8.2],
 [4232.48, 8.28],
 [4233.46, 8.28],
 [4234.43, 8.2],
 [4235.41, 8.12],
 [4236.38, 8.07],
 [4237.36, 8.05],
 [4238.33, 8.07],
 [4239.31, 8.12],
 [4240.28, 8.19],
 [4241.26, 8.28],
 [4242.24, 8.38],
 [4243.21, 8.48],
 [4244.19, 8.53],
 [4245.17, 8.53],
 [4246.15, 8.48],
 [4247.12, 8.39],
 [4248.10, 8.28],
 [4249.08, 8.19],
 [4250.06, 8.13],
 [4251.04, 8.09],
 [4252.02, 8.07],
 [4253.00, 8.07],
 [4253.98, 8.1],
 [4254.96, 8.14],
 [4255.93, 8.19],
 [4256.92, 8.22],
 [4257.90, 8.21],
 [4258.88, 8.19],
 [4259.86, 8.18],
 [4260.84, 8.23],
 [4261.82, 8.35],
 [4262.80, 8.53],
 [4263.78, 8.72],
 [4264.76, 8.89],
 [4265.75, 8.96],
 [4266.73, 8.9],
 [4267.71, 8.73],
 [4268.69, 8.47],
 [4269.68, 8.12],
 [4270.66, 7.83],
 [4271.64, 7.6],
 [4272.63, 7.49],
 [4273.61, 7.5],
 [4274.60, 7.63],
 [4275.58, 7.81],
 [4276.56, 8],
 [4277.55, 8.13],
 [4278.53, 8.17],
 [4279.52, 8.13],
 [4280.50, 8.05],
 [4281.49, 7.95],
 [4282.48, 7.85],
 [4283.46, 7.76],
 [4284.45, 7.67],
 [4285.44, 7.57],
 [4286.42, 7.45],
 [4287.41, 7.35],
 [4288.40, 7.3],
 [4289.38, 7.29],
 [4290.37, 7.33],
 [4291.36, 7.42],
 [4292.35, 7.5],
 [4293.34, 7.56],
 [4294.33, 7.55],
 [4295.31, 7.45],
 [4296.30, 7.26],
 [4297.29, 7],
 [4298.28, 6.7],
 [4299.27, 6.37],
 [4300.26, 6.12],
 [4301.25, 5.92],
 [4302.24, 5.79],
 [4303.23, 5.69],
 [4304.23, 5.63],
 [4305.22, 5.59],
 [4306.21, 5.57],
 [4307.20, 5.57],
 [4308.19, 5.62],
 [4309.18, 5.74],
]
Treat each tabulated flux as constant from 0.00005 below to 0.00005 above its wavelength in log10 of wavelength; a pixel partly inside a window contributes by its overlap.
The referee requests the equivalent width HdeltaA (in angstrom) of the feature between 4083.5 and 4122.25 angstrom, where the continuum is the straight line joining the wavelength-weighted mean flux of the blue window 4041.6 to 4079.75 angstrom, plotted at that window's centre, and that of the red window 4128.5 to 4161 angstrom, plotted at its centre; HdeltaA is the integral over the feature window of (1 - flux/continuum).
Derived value -1.1 angstrom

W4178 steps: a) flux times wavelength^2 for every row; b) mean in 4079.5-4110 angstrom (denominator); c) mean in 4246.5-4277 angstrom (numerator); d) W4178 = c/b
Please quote 1.03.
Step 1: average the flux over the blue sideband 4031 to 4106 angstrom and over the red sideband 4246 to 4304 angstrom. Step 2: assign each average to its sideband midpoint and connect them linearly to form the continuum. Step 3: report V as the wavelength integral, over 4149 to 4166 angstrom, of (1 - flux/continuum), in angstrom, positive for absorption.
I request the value -1.61 angstrom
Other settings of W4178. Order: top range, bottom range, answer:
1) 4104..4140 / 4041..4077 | 1.11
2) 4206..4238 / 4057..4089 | 1.08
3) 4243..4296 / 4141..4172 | 0.97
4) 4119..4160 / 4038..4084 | 1.10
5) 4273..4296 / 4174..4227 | 0.93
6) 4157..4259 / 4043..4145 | 1.05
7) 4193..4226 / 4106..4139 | 1.02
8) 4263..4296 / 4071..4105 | 1.01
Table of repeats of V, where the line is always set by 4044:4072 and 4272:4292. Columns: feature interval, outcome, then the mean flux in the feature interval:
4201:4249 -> -3.9 angstrom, 8.45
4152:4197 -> -4.4 angstrom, 8.71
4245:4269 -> -1.9 angstrom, 8.37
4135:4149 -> -1.2 angstrom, 8.72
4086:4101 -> -1.1 angstrom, 8.72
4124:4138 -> -1.2 angstrom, 8.74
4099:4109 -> -0.1 angstrom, 8.2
